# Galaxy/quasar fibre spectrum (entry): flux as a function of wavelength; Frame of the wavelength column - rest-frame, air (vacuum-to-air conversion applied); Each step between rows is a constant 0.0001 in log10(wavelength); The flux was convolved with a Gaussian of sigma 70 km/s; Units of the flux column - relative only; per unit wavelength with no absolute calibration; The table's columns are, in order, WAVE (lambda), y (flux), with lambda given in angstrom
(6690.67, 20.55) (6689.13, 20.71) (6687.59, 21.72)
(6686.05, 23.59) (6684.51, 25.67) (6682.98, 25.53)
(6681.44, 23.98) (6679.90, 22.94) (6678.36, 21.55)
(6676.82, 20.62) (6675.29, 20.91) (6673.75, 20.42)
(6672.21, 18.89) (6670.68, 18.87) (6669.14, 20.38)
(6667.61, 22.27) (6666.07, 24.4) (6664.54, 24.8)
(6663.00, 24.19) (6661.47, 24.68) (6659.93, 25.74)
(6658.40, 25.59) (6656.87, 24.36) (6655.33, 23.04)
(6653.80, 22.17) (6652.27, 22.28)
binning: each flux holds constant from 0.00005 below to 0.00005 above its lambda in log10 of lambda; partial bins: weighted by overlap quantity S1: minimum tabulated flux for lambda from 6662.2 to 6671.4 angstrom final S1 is 18.87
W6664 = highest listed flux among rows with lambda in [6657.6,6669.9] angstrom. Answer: 25.74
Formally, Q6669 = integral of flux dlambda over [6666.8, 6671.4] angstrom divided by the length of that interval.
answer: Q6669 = 20.5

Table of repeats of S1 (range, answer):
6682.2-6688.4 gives 21.72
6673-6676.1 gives 20.42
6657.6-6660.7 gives 25.59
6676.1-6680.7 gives 20.62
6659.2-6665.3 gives 24.19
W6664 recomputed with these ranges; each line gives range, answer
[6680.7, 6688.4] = 25.67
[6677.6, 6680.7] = 22.94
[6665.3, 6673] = 24.4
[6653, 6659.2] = 25.59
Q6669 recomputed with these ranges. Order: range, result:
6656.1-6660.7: 25.2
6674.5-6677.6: 20.8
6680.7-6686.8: 24.7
